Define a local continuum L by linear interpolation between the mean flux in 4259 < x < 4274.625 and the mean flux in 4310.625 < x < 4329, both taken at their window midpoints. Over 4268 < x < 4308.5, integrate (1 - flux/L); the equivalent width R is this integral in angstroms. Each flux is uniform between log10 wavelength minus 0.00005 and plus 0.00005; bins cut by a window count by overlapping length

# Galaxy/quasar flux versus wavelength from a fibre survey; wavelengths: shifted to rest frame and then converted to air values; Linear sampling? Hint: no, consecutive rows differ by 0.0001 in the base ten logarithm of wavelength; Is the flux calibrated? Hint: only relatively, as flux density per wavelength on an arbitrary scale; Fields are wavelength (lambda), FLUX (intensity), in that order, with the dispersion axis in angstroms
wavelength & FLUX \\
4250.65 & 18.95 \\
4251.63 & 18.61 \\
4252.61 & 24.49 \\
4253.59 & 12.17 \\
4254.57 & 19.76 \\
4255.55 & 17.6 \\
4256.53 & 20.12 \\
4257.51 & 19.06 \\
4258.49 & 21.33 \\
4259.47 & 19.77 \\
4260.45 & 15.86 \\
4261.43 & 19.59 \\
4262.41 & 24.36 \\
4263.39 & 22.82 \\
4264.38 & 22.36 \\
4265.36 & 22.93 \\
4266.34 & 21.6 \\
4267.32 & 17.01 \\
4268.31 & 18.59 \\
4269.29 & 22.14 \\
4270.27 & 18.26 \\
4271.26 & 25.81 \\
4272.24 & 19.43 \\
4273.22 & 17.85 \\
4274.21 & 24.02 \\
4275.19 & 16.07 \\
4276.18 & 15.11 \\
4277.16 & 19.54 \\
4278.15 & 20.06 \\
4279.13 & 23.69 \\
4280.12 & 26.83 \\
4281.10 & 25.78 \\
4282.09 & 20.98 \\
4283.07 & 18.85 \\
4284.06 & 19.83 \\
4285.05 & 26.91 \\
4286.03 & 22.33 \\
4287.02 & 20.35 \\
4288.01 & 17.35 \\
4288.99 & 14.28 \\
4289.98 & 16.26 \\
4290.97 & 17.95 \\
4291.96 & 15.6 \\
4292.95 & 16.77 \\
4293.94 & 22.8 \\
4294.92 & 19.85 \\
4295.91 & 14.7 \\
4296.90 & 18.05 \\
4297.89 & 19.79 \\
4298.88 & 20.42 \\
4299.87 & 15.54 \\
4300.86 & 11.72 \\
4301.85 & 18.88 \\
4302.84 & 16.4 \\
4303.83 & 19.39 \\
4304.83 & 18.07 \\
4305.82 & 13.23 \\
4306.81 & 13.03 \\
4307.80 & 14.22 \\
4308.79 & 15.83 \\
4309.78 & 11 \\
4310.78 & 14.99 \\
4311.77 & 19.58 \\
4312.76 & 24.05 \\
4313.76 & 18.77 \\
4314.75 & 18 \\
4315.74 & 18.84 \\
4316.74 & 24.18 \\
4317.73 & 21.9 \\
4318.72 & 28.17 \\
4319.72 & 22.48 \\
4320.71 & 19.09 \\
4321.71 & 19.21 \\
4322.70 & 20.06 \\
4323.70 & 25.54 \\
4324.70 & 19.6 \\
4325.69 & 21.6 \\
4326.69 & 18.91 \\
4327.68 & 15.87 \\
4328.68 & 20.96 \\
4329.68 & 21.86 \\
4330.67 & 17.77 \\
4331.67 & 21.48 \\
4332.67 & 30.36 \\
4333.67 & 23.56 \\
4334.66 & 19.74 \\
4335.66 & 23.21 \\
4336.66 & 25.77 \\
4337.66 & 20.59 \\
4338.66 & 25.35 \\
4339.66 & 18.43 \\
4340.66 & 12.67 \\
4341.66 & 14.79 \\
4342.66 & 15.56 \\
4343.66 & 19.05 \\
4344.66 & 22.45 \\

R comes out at 3.6 angstroms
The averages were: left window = 20.8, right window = 20.7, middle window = 18.9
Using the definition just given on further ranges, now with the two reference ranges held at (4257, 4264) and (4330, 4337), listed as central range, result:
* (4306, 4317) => 2.5 angstroms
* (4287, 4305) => 3.5 angstroms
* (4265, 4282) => 0.0 angstroms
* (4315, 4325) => 0.3 angstroms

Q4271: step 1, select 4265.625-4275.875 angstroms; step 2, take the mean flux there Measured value 20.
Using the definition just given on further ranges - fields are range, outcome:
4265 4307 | 19.2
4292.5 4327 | 18.7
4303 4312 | 15.4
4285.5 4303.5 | 17.8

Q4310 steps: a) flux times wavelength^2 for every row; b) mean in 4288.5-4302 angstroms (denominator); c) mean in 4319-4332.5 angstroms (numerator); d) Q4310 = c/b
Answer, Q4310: 1.21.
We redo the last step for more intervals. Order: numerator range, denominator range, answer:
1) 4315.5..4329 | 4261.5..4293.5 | 1.06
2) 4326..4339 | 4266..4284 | 1.09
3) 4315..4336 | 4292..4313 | 1.29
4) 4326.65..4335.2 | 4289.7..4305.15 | 1.23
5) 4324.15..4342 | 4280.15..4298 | 1.08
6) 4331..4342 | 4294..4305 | 1.23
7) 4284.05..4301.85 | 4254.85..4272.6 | 0.91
